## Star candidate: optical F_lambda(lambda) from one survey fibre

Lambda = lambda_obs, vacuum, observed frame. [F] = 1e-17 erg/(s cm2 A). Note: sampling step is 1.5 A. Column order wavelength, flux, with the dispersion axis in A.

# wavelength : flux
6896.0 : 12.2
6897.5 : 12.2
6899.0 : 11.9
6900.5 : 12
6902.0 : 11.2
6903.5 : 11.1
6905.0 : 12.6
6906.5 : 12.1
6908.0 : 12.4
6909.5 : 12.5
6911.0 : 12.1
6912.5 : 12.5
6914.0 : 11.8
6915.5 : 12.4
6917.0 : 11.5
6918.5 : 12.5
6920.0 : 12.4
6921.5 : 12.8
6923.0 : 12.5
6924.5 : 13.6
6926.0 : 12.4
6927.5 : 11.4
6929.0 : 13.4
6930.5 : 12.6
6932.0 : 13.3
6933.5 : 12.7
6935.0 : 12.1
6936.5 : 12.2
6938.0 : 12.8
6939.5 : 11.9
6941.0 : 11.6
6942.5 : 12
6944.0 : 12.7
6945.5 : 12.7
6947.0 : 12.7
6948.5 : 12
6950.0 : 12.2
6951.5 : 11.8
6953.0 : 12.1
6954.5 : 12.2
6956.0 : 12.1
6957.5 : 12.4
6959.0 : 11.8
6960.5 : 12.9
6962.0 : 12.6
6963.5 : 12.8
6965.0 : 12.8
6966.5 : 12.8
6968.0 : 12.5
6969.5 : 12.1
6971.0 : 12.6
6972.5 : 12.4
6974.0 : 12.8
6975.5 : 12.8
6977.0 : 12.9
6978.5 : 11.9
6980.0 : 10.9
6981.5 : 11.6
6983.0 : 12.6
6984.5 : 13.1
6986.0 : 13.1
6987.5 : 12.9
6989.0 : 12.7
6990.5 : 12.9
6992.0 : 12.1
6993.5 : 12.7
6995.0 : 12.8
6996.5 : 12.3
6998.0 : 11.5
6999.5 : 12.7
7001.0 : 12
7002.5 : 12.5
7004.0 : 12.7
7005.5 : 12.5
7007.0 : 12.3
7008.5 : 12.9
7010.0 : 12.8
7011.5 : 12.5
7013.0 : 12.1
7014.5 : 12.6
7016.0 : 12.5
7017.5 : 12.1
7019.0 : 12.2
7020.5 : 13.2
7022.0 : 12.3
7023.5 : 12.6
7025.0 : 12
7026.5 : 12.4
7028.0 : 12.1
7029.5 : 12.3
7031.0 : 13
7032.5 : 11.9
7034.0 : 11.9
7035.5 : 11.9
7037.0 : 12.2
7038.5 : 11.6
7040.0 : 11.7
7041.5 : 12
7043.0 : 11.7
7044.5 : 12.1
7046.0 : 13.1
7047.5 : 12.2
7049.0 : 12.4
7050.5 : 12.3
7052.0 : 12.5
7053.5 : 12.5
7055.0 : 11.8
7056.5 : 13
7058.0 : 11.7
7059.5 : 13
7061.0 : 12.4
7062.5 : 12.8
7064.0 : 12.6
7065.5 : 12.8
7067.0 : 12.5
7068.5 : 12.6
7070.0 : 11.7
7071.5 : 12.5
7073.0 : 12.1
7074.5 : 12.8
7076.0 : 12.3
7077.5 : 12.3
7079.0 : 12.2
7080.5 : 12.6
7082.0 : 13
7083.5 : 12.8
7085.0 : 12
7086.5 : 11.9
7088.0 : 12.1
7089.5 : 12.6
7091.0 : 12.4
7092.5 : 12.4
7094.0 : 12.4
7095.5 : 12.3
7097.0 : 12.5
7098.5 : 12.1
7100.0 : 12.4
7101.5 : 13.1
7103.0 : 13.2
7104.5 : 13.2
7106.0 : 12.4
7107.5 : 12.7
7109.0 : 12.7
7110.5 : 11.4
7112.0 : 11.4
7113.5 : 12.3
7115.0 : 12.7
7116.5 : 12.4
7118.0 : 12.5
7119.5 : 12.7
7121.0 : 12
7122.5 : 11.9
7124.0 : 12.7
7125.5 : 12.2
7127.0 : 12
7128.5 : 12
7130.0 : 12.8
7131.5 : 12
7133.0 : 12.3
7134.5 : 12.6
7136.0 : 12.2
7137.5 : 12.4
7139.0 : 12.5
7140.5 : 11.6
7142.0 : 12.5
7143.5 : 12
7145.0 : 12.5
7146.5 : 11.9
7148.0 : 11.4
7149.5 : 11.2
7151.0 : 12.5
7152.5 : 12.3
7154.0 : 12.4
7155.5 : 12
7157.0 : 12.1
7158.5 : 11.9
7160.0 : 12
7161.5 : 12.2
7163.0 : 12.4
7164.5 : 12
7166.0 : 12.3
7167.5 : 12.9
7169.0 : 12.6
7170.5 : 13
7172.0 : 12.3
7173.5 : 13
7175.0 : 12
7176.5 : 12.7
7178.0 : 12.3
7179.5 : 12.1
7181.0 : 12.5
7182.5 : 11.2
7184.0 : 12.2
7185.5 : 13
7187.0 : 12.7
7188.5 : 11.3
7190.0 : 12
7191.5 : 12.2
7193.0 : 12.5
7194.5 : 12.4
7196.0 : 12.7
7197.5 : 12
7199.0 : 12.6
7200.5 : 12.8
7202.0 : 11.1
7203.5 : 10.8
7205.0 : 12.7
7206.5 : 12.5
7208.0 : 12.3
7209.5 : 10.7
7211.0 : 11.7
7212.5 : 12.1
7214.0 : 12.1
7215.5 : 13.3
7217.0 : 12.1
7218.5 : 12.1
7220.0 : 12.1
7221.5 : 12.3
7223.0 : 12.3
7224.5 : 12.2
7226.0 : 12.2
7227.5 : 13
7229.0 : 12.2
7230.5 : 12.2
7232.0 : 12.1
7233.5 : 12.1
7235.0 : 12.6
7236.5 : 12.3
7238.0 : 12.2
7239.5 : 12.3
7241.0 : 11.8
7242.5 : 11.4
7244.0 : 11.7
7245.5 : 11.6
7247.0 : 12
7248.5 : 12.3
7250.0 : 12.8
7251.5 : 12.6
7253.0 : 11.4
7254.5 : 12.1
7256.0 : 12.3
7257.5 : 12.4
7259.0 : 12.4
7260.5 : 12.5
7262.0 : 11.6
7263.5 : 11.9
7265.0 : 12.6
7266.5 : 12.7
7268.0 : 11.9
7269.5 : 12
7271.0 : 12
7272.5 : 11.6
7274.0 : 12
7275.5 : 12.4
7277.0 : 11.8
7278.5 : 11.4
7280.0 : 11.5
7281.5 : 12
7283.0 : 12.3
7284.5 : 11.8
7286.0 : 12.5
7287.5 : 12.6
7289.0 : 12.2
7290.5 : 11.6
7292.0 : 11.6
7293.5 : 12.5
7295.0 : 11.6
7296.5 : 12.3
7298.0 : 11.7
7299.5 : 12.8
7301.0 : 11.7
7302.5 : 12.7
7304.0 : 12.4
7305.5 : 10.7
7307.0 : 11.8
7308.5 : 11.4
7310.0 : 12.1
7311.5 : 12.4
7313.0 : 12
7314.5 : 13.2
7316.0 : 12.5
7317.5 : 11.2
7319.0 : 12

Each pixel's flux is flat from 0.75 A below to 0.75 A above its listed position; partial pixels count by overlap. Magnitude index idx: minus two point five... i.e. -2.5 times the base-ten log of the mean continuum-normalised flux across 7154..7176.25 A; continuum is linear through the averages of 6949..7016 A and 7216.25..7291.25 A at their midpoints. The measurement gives -0.01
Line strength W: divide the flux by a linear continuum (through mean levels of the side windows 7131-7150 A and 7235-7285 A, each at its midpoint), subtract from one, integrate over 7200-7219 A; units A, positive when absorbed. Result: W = 0.1 A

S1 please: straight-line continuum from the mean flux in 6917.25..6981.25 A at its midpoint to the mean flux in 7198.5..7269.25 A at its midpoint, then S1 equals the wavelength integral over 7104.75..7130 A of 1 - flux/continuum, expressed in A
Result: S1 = -0.1 A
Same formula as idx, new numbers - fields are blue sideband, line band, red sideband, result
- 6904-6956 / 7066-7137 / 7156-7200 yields 0.00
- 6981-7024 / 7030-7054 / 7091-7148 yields 0.02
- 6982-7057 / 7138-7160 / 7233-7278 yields 0.02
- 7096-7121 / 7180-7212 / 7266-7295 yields 0.01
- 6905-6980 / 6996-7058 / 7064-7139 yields 0.01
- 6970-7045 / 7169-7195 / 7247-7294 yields -0.01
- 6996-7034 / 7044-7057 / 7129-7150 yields -0.01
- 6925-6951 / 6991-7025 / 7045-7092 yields 0.00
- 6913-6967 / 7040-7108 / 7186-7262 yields -0.01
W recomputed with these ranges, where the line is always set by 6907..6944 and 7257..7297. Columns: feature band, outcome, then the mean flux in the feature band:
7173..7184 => -0.07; 12.2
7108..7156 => 0.03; 12.2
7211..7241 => -0.42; 12.3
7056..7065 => -0.23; 12.6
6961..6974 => -0.25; 12.6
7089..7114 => -0.44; 12.4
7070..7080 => -0.06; 12.3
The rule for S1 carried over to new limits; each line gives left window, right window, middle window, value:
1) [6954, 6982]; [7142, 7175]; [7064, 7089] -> -0.21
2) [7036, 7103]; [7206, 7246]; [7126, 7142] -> 0.03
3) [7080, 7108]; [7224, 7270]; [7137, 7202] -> 0.58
